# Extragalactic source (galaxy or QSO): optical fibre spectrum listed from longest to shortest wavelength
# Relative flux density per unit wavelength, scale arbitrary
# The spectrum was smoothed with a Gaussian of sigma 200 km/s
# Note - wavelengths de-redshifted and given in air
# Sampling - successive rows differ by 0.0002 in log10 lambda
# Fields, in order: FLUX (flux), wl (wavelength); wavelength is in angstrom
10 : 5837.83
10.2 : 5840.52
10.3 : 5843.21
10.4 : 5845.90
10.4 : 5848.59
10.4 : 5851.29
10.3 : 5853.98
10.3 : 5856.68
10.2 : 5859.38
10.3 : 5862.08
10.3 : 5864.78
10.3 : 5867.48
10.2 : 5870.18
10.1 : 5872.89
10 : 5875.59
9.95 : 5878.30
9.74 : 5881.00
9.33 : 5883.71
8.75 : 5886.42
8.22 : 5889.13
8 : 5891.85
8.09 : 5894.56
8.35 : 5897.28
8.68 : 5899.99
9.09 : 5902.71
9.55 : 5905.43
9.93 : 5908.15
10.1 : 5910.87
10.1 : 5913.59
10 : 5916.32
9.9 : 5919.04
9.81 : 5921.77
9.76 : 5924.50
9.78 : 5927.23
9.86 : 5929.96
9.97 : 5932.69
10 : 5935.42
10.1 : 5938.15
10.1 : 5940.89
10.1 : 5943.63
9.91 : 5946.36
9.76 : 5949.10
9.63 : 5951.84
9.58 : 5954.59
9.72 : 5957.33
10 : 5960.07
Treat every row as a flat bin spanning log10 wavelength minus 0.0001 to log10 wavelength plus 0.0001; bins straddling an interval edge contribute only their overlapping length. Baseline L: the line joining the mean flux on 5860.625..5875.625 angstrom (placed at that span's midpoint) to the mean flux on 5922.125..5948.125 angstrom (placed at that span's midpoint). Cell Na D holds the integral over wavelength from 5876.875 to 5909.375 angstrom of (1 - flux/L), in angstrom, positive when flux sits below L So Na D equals 3.7 angstrom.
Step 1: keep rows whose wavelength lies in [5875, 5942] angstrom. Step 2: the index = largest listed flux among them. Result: 10.1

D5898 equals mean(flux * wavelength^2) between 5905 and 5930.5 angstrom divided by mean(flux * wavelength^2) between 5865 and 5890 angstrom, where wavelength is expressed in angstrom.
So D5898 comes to 1.04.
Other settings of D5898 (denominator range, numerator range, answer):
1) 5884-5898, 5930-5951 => 1.21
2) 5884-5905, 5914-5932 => 1.17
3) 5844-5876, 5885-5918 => 0.90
